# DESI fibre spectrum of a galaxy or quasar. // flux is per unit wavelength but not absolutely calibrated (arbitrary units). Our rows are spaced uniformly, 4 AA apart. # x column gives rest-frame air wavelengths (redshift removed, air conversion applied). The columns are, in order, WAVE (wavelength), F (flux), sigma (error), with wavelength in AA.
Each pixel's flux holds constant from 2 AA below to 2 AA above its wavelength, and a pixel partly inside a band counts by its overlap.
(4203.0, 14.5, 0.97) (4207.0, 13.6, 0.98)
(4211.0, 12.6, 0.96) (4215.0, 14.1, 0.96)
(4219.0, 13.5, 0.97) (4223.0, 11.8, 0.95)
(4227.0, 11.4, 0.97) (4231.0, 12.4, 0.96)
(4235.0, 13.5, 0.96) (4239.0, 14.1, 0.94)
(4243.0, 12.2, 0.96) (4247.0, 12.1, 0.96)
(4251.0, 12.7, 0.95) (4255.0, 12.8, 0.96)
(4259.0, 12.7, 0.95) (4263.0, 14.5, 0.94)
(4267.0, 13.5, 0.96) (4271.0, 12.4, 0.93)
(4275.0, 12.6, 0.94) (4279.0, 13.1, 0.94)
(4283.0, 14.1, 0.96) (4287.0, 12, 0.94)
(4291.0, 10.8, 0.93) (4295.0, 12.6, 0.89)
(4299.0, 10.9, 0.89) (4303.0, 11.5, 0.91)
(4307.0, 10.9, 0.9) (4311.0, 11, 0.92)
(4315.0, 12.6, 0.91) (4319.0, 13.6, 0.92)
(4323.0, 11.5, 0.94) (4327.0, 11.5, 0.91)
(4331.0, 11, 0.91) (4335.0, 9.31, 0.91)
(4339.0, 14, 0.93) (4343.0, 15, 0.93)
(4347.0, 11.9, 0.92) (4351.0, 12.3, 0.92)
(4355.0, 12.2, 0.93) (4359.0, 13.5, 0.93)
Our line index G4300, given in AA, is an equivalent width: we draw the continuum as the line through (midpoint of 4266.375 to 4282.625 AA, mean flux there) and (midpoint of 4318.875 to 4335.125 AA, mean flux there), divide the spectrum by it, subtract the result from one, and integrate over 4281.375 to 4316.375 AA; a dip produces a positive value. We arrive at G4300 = 1.27 AA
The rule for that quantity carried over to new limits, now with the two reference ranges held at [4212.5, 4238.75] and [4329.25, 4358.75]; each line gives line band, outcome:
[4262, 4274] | -0.6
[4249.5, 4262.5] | -0.2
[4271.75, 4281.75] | -0.2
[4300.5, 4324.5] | 1.2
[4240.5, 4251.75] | 0.4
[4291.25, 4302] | 0.8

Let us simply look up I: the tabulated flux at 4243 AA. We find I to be 12.2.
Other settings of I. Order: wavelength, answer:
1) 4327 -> 11.5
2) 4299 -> 10.9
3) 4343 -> 15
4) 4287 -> 12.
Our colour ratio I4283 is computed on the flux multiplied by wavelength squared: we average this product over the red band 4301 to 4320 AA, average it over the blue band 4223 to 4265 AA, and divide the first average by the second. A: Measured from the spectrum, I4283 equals 0.95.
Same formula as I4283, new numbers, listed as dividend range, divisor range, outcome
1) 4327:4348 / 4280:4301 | 1.03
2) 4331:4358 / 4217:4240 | 1.03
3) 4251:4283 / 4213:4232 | 1.06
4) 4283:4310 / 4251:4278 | 0.90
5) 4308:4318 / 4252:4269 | 0.91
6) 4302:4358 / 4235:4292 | 0.97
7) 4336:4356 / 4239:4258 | 1.07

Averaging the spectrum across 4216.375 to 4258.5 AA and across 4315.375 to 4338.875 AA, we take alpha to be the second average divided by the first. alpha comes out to 0.92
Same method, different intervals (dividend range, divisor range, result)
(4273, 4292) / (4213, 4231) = 1.00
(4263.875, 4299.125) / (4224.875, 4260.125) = 1.00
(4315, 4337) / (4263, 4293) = 0.90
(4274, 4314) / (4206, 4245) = 0.93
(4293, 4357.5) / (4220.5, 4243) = 0.95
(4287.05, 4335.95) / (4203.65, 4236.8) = 0.89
